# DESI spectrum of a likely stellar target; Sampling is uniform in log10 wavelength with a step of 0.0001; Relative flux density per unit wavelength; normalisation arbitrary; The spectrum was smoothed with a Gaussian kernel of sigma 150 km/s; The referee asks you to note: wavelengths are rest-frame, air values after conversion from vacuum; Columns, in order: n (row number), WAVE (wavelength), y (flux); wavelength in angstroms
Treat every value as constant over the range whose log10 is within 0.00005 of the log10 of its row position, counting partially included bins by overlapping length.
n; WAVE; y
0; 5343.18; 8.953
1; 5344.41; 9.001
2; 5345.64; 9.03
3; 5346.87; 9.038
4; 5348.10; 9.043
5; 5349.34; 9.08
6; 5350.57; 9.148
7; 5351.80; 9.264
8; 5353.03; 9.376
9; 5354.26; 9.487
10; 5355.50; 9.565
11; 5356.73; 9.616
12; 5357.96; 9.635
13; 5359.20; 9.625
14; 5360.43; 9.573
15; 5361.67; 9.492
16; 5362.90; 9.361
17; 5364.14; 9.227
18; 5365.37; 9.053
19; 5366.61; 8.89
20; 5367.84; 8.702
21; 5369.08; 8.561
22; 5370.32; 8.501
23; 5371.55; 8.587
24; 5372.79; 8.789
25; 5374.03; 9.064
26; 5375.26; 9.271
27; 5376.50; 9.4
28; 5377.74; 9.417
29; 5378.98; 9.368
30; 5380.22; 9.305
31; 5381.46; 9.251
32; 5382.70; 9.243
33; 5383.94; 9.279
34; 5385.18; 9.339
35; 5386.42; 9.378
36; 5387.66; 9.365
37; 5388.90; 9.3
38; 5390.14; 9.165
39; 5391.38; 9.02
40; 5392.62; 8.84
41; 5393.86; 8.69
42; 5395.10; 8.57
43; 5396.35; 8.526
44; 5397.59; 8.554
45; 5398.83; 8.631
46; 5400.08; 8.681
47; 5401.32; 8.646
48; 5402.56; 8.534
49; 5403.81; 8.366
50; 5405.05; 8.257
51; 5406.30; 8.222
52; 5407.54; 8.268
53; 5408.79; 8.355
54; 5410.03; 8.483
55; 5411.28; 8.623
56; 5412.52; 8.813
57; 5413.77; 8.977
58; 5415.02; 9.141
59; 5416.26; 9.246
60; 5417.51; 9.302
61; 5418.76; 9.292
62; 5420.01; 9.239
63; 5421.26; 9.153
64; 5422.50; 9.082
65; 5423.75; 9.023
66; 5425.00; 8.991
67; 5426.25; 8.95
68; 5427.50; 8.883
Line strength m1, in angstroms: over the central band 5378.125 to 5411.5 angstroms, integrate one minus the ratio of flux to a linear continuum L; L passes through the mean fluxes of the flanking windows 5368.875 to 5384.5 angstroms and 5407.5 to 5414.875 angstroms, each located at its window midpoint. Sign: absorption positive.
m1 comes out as 0.1 angstroms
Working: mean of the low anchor 9.09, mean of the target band 8.83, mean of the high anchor 8.64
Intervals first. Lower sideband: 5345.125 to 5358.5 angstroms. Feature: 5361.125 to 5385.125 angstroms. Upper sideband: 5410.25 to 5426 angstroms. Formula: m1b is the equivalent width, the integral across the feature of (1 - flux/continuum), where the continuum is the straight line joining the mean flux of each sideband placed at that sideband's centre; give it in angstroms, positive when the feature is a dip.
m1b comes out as 0.3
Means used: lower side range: 9.3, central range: 9.1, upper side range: 9.05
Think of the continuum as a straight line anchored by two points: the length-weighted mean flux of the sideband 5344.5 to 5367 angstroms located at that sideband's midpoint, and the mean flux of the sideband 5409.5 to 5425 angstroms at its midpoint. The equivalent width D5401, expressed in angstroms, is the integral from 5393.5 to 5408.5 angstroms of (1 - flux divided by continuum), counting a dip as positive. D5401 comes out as 1.0 angstroms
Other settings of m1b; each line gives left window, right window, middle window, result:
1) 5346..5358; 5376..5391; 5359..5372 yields 0.4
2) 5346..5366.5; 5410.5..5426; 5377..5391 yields -0.1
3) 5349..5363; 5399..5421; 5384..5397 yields -0.1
